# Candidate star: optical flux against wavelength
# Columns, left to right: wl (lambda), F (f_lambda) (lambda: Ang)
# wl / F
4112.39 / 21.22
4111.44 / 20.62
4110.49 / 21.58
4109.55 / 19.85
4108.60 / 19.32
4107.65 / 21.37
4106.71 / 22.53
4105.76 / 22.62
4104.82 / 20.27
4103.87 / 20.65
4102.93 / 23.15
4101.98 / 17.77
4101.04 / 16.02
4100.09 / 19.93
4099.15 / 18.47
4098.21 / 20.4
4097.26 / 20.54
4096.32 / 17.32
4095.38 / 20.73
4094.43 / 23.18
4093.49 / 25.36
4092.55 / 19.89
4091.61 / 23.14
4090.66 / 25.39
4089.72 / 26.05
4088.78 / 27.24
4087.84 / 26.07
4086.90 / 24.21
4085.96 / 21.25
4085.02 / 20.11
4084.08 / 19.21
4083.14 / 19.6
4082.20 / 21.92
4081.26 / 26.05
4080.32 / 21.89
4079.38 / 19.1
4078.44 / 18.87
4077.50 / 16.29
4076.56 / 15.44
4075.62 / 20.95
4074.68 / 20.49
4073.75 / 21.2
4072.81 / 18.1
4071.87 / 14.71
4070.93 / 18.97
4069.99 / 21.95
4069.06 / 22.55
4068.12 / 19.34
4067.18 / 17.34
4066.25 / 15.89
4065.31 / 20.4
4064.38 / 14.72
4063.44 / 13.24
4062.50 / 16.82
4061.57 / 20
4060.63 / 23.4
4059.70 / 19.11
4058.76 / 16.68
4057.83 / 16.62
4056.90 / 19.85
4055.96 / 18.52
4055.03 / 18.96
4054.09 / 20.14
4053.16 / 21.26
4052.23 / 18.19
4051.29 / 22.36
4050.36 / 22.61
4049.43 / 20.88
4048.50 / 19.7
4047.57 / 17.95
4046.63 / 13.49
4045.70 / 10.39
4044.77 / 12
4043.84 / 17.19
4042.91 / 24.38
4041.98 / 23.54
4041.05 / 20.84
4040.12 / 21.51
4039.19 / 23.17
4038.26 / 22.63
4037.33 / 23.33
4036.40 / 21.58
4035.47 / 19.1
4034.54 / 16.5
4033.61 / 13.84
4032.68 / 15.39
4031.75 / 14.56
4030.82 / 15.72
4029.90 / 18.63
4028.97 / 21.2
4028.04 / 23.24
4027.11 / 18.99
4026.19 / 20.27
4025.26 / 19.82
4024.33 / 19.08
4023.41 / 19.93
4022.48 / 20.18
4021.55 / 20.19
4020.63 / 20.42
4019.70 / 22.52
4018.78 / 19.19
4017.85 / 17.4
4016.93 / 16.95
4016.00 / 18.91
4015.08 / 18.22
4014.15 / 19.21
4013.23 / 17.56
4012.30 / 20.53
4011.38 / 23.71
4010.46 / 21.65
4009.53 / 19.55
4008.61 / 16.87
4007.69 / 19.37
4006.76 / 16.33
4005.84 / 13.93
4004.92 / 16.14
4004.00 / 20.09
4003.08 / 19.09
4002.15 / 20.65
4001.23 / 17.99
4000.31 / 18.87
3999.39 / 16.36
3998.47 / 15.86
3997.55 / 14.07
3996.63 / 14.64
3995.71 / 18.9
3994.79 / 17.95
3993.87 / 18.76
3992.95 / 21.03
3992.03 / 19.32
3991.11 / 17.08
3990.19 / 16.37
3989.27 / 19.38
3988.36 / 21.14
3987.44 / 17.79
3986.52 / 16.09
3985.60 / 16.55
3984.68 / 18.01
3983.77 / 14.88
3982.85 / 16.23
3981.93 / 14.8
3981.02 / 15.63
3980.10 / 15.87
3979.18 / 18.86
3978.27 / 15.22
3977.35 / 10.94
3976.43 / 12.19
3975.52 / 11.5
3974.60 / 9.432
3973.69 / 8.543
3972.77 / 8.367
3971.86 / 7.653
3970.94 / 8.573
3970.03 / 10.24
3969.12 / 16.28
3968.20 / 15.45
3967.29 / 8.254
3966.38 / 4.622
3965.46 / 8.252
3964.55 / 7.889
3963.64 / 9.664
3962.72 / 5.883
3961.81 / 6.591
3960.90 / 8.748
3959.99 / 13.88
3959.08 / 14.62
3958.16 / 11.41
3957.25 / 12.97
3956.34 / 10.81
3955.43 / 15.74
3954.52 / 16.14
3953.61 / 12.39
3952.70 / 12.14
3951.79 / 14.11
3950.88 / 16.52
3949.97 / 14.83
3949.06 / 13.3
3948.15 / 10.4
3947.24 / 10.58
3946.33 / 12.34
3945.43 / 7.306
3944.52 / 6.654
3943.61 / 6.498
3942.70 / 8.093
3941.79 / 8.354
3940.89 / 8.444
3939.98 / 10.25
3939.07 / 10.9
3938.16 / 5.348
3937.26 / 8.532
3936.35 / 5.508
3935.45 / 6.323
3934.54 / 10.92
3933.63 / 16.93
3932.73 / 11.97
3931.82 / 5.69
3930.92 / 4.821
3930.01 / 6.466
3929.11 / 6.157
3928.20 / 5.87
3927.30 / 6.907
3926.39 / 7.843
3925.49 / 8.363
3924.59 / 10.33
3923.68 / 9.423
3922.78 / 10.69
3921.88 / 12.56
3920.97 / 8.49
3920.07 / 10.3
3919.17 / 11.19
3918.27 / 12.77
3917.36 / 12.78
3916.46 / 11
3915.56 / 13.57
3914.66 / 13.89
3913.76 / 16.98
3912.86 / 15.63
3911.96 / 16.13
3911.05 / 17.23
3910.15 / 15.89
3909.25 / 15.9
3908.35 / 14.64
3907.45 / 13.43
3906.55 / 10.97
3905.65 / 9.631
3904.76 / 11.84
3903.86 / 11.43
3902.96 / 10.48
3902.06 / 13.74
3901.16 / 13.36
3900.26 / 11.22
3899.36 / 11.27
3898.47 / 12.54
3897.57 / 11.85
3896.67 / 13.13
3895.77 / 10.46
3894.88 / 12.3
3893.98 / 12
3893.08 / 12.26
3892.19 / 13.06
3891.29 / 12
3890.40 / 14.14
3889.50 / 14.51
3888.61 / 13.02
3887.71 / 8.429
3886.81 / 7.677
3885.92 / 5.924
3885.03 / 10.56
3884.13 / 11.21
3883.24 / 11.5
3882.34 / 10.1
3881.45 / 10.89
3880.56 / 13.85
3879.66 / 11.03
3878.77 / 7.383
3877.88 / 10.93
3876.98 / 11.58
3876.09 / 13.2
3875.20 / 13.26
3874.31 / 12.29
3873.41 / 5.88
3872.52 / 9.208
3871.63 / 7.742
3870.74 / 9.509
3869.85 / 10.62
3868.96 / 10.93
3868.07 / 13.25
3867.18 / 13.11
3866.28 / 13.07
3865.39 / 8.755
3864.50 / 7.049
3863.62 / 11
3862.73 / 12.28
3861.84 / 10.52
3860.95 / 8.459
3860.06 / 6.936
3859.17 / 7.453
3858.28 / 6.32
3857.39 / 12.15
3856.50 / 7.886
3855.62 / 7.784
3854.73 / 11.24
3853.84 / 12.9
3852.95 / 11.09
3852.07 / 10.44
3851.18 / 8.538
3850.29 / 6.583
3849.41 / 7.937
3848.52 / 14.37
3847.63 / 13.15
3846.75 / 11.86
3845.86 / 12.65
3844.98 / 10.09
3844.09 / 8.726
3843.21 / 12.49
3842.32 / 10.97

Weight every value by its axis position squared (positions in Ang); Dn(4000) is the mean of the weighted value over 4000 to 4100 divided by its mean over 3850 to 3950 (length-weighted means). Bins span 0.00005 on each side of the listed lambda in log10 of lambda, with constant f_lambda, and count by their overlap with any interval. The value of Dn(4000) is 1.99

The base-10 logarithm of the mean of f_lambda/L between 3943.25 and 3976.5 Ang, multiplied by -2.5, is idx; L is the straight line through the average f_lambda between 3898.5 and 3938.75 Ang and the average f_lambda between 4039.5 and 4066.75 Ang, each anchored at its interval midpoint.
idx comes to 0.22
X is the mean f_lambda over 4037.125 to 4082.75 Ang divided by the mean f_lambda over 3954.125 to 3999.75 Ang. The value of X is 1.41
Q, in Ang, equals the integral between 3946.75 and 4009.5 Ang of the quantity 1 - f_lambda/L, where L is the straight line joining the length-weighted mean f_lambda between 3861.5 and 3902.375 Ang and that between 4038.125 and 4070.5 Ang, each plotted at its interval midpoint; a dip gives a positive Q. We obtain 5.5 Ang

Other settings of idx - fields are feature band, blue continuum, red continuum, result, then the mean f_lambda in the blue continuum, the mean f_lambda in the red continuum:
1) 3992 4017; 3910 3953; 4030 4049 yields -0.16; 10.5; 18.4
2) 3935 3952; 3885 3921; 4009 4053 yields 0.46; 12.5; 19.3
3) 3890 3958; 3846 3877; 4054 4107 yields 0.15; 10.2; 20.2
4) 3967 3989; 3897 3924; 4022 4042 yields 0.20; 12.7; 19.6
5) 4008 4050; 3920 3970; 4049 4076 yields -0.17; 10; 19.1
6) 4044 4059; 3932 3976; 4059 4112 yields -0.02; 10.4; 20.4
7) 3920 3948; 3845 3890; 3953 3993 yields 0.36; 10.4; 13.1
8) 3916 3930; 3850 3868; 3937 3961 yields 0.13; 9.78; 11.2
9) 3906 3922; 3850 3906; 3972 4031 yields -0.07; 10.7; 17.5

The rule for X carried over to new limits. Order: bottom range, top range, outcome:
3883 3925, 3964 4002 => 1.19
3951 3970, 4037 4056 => 1.73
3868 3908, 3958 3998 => 1.21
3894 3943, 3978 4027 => 1.67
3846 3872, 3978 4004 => 1.72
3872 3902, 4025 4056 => 1.70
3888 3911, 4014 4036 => 1.48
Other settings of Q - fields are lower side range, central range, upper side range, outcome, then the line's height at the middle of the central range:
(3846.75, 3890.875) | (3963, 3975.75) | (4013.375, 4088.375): 4.8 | 15.3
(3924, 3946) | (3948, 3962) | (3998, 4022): -2.7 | 11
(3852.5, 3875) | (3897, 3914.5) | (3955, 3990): -3.8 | 11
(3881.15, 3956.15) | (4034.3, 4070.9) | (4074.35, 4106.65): -0.5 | 19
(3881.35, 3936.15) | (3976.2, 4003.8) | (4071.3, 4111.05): -2.6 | 15.6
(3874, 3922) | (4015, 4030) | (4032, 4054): -1.3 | 18.2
